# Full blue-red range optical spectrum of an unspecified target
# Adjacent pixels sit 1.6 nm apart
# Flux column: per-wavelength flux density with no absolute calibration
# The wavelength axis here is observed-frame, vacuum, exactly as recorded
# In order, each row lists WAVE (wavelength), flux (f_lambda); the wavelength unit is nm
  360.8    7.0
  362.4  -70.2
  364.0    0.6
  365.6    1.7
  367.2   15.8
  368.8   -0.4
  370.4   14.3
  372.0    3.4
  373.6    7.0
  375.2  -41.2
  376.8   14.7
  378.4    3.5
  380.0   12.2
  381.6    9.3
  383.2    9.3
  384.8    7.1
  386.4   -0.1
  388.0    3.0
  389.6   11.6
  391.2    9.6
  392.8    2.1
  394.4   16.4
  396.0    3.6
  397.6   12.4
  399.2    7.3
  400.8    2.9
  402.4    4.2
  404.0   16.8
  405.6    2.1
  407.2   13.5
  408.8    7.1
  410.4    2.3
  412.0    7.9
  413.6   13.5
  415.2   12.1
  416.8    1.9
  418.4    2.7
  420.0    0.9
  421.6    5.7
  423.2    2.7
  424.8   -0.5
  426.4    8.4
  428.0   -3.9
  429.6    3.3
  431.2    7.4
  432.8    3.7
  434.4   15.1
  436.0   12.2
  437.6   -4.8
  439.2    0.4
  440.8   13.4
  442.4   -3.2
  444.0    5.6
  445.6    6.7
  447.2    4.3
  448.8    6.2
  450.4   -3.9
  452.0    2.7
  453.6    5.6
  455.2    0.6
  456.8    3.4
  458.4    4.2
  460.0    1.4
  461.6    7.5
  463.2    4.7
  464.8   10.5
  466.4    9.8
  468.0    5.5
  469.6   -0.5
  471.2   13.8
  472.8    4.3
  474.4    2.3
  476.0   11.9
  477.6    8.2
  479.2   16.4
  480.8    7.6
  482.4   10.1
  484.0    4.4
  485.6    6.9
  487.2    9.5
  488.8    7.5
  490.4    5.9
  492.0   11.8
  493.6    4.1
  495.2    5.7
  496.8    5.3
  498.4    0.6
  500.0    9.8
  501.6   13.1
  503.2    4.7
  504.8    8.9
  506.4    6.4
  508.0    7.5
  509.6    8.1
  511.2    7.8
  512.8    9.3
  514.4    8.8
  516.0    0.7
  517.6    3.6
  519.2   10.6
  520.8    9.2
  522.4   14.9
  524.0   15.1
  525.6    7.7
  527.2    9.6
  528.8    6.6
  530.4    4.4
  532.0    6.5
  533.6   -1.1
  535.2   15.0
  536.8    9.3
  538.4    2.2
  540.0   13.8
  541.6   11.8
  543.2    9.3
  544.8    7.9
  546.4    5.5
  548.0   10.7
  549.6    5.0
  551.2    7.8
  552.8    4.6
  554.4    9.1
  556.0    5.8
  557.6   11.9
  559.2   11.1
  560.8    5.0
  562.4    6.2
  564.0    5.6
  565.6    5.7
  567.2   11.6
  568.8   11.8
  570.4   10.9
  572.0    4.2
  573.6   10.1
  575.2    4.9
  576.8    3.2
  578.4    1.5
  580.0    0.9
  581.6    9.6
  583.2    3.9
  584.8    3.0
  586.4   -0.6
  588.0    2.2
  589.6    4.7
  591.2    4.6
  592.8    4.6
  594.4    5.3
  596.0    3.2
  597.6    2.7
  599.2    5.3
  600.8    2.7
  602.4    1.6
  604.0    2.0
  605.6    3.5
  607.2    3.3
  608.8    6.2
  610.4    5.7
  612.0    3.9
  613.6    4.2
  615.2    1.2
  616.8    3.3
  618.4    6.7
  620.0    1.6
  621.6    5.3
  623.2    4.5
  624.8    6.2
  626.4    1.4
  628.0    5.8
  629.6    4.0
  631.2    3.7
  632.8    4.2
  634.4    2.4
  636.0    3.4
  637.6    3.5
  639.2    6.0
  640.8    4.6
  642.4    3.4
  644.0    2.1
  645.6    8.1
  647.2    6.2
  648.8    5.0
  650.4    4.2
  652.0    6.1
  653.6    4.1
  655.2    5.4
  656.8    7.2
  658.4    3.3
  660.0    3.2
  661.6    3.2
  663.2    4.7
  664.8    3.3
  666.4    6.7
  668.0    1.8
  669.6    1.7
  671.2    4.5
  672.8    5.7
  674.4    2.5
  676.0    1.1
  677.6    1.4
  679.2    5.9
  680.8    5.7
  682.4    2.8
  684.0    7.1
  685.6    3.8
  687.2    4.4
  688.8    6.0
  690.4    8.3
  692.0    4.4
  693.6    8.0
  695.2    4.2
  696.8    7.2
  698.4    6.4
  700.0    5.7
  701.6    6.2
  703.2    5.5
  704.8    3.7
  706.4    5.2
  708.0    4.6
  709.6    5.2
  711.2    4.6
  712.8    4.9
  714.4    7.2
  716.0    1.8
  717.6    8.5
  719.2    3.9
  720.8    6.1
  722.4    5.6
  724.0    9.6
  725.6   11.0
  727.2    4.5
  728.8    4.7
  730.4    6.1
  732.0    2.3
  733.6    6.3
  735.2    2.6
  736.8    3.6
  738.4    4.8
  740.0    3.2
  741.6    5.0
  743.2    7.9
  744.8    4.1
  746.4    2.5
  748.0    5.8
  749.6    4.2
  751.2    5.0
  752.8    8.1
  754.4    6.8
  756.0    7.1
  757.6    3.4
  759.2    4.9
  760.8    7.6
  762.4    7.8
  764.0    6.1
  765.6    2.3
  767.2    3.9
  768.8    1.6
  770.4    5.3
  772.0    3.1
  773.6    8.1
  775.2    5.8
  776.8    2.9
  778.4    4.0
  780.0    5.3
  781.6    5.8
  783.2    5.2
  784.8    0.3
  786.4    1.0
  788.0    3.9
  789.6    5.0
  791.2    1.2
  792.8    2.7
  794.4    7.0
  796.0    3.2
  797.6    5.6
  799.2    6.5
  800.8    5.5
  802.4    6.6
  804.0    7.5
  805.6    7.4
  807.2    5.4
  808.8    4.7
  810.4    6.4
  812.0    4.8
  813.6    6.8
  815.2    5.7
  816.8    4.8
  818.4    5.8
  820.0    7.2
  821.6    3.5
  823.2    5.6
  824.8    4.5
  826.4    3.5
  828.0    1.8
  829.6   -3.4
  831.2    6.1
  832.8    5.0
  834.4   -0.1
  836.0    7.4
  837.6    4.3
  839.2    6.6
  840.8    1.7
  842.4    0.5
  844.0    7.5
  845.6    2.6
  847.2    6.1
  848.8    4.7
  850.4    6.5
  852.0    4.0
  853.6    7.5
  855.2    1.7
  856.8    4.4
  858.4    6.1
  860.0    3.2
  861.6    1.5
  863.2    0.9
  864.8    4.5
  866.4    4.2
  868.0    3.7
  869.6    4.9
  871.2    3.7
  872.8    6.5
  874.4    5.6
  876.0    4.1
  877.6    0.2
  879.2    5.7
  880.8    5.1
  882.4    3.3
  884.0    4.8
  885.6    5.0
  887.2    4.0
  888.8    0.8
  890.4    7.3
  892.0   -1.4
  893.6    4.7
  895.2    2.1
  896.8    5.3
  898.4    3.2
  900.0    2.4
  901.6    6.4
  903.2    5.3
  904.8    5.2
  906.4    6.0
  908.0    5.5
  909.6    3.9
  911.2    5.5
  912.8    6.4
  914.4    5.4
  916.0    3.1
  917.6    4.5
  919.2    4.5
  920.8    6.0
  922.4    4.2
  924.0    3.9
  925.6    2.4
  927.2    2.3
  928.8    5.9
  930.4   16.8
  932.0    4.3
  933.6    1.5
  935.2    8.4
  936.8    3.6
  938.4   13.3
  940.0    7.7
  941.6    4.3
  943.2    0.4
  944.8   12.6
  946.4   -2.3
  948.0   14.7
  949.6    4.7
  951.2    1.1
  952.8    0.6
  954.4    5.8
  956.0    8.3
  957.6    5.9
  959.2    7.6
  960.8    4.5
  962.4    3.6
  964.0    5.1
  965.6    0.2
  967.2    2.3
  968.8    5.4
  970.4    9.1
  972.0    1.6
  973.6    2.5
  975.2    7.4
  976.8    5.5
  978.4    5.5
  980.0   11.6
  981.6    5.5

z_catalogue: 1.645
